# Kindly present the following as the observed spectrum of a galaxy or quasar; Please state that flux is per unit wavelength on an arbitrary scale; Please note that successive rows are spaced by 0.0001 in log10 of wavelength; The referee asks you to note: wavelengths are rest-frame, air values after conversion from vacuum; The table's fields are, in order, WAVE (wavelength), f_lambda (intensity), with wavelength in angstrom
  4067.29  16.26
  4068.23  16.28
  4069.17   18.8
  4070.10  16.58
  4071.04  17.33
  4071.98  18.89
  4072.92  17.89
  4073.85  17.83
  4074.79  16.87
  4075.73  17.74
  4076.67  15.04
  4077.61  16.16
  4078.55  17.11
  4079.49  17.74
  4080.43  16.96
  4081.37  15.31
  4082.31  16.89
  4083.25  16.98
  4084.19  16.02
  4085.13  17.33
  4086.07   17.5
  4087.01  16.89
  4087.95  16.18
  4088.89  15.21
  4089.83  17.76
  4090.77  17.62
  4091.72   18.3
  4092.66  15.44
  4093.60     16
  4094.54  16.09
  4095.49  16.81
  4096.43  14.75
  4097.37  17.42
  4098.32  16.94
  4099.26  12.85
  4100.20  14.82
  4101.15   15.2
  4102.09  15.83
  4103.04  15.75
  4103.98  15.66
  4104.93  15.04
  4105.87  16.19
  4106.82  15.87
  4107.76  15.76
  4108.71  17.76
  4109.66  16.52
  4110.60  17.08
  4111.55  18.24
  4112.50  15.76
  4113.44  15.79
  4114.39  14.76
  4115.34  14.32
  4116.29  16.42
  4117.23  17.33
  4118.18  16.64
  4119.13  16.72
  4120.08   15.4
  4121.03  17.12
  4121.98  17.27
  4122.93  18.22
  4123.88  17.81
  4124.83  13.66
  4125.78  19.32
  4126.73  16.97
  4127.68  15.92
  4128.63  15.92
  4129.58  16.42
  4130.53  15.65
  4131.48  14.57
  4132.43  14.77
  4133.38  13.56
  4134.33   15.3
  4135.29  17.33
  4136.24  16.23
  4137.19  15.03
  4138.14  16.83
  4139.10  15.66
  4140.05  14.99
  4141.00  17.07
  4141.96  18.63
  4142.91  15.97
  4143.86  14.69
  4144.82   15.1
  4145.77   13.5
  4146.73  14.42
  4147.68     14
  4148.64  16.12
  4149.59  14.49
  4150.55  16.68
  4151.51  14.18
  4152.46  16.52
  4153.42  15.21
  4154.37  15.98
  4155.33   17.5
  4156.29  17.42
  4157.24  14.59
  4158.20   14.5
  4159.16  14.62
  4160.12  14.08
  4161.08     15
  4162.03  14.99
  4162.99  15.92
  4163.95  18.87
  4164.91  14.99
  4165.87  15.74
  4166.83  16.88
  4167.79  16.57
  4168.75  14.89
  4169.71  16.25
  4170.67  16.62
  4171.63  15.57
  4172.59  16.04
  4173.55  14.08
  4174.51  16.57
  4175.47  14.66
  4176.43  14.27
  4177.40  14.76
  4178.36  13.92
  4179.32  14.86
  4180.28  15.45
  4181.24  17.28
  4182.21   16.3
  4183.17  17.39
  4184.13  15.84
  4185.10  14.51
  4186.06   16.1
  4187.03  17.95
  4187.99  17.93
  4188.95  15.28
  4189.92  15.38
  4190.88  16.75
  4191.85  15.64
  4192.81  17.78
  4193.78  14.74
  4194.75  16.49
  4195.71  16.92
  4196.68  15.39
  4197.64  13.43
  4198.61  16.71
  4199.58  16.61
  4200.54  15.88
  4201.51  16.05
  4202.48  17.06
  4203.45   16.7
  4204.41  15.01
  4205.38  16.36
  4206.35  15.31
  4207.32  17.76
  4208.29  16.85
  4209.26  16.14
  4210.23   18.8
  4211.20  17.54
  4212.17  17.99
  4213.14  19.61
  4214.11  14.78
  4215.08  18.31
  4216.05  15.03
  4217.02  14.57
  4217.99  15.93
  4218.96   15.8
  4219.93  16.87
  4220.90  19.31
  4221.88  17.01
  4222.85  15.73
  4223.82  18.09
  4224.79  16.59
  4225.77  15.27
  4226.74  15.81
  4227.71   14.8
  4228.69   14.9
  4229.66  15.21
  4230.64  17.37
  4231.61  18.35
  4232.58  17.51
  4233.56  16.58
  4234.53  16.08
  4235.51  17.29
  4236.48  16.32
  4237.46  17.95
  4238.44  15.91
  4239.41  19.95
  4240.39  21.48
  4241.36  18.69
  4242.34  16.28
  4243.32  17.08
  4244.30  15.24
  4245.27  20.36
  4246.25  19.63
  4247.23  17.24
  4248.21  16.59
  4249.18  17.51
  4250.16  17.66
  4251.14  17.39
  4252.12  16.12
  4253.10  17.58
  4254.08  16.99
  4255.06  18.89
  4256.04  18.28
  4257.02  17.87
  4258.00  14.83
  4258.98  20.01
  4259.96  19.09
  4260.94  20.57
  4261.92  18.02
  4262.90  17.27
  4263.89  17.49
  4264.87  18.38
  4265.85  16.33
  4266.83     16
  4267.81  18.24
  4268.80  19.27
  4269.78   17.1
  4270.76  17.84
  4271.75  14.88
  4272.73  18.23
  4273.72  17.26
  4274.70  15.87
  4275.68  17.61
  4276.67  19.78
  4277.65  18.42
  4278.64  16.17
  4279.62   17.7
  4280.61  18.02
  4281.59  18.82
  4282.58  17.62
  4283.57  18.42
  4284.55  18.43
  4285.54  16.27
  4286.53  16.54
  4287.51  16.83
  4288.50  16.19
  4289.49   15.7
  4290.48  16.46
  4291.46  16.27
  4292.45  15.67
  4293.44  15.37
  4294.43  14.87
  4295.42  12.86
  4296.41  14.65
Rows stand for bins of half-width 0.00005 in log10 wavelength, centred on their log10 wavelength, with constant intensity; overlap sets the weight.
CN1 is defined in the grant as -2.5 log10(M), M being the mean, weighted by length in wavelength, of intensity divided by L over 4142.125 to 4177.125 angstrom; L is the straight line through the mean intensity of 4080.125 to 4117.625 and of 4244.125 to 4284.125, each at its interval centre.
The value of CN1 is 0.086 mag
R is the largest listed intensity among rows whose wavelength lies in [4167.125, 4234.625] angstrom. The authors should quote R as 19.61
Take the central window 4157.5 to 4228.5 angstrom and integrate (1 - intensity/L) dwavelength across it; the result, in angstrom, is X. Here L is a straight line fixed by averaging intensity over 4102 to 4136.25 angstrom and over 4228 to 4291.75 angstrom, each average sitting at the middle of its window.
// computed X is 3.2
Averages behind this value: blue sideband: 16.2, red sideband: 17.5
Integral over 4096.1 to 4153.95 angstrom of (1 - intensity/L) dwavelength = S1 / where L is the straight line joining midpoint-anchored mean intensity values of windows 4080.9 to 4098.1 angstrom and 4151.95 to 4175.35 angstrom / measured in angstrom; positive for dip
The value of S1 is 1.09 angstrom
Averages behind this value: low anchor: 16.6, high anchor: 15.8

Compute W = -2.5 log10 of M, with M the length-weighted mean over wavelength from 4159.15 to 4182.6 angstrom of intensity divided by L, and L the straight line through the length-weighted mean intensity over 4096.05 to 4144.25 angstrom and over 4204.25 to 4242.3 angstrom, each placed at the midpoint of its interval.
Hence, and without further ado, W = 0.06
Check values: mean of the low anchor 16.1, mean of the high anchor 16.9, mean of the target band 15.6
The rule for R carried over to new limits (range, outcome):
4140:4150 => 18.63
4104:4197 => 19.32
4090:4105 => 18.3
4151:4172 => 18.87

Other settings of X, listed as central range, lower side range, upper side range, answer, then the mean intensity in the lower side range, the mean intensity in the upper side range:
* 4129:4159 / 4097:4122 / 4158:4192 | 0.61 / 16.1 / 15.7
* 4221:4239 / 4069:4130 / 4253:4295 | 0.62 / 16.5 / 17.4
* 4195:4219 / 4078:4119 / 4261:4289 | 0.86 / 16.3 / 17.5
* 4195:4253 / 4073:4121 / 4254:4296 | 0.49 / 16.4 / 17.3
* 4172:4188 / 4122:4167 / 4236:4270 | 0.74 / 15.8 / 17.8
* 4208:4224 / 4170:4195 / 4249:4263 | -0.15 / 15.8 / 17.9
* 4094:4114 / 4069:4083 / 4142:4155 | 0.49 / 17.1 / 15.3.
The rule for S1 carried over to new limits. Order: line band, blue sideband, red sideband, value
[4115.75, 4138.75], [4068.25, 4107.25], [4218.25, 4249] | 0.6 angstrom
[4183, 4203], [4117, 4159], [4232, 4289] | 0.6 angstrom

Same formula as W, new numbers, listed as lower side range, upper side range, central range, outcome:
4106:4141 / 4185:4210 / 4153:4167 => 0.03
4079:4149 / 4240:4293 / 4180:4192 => 0.03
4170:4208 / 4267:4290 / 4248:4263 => -0.05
